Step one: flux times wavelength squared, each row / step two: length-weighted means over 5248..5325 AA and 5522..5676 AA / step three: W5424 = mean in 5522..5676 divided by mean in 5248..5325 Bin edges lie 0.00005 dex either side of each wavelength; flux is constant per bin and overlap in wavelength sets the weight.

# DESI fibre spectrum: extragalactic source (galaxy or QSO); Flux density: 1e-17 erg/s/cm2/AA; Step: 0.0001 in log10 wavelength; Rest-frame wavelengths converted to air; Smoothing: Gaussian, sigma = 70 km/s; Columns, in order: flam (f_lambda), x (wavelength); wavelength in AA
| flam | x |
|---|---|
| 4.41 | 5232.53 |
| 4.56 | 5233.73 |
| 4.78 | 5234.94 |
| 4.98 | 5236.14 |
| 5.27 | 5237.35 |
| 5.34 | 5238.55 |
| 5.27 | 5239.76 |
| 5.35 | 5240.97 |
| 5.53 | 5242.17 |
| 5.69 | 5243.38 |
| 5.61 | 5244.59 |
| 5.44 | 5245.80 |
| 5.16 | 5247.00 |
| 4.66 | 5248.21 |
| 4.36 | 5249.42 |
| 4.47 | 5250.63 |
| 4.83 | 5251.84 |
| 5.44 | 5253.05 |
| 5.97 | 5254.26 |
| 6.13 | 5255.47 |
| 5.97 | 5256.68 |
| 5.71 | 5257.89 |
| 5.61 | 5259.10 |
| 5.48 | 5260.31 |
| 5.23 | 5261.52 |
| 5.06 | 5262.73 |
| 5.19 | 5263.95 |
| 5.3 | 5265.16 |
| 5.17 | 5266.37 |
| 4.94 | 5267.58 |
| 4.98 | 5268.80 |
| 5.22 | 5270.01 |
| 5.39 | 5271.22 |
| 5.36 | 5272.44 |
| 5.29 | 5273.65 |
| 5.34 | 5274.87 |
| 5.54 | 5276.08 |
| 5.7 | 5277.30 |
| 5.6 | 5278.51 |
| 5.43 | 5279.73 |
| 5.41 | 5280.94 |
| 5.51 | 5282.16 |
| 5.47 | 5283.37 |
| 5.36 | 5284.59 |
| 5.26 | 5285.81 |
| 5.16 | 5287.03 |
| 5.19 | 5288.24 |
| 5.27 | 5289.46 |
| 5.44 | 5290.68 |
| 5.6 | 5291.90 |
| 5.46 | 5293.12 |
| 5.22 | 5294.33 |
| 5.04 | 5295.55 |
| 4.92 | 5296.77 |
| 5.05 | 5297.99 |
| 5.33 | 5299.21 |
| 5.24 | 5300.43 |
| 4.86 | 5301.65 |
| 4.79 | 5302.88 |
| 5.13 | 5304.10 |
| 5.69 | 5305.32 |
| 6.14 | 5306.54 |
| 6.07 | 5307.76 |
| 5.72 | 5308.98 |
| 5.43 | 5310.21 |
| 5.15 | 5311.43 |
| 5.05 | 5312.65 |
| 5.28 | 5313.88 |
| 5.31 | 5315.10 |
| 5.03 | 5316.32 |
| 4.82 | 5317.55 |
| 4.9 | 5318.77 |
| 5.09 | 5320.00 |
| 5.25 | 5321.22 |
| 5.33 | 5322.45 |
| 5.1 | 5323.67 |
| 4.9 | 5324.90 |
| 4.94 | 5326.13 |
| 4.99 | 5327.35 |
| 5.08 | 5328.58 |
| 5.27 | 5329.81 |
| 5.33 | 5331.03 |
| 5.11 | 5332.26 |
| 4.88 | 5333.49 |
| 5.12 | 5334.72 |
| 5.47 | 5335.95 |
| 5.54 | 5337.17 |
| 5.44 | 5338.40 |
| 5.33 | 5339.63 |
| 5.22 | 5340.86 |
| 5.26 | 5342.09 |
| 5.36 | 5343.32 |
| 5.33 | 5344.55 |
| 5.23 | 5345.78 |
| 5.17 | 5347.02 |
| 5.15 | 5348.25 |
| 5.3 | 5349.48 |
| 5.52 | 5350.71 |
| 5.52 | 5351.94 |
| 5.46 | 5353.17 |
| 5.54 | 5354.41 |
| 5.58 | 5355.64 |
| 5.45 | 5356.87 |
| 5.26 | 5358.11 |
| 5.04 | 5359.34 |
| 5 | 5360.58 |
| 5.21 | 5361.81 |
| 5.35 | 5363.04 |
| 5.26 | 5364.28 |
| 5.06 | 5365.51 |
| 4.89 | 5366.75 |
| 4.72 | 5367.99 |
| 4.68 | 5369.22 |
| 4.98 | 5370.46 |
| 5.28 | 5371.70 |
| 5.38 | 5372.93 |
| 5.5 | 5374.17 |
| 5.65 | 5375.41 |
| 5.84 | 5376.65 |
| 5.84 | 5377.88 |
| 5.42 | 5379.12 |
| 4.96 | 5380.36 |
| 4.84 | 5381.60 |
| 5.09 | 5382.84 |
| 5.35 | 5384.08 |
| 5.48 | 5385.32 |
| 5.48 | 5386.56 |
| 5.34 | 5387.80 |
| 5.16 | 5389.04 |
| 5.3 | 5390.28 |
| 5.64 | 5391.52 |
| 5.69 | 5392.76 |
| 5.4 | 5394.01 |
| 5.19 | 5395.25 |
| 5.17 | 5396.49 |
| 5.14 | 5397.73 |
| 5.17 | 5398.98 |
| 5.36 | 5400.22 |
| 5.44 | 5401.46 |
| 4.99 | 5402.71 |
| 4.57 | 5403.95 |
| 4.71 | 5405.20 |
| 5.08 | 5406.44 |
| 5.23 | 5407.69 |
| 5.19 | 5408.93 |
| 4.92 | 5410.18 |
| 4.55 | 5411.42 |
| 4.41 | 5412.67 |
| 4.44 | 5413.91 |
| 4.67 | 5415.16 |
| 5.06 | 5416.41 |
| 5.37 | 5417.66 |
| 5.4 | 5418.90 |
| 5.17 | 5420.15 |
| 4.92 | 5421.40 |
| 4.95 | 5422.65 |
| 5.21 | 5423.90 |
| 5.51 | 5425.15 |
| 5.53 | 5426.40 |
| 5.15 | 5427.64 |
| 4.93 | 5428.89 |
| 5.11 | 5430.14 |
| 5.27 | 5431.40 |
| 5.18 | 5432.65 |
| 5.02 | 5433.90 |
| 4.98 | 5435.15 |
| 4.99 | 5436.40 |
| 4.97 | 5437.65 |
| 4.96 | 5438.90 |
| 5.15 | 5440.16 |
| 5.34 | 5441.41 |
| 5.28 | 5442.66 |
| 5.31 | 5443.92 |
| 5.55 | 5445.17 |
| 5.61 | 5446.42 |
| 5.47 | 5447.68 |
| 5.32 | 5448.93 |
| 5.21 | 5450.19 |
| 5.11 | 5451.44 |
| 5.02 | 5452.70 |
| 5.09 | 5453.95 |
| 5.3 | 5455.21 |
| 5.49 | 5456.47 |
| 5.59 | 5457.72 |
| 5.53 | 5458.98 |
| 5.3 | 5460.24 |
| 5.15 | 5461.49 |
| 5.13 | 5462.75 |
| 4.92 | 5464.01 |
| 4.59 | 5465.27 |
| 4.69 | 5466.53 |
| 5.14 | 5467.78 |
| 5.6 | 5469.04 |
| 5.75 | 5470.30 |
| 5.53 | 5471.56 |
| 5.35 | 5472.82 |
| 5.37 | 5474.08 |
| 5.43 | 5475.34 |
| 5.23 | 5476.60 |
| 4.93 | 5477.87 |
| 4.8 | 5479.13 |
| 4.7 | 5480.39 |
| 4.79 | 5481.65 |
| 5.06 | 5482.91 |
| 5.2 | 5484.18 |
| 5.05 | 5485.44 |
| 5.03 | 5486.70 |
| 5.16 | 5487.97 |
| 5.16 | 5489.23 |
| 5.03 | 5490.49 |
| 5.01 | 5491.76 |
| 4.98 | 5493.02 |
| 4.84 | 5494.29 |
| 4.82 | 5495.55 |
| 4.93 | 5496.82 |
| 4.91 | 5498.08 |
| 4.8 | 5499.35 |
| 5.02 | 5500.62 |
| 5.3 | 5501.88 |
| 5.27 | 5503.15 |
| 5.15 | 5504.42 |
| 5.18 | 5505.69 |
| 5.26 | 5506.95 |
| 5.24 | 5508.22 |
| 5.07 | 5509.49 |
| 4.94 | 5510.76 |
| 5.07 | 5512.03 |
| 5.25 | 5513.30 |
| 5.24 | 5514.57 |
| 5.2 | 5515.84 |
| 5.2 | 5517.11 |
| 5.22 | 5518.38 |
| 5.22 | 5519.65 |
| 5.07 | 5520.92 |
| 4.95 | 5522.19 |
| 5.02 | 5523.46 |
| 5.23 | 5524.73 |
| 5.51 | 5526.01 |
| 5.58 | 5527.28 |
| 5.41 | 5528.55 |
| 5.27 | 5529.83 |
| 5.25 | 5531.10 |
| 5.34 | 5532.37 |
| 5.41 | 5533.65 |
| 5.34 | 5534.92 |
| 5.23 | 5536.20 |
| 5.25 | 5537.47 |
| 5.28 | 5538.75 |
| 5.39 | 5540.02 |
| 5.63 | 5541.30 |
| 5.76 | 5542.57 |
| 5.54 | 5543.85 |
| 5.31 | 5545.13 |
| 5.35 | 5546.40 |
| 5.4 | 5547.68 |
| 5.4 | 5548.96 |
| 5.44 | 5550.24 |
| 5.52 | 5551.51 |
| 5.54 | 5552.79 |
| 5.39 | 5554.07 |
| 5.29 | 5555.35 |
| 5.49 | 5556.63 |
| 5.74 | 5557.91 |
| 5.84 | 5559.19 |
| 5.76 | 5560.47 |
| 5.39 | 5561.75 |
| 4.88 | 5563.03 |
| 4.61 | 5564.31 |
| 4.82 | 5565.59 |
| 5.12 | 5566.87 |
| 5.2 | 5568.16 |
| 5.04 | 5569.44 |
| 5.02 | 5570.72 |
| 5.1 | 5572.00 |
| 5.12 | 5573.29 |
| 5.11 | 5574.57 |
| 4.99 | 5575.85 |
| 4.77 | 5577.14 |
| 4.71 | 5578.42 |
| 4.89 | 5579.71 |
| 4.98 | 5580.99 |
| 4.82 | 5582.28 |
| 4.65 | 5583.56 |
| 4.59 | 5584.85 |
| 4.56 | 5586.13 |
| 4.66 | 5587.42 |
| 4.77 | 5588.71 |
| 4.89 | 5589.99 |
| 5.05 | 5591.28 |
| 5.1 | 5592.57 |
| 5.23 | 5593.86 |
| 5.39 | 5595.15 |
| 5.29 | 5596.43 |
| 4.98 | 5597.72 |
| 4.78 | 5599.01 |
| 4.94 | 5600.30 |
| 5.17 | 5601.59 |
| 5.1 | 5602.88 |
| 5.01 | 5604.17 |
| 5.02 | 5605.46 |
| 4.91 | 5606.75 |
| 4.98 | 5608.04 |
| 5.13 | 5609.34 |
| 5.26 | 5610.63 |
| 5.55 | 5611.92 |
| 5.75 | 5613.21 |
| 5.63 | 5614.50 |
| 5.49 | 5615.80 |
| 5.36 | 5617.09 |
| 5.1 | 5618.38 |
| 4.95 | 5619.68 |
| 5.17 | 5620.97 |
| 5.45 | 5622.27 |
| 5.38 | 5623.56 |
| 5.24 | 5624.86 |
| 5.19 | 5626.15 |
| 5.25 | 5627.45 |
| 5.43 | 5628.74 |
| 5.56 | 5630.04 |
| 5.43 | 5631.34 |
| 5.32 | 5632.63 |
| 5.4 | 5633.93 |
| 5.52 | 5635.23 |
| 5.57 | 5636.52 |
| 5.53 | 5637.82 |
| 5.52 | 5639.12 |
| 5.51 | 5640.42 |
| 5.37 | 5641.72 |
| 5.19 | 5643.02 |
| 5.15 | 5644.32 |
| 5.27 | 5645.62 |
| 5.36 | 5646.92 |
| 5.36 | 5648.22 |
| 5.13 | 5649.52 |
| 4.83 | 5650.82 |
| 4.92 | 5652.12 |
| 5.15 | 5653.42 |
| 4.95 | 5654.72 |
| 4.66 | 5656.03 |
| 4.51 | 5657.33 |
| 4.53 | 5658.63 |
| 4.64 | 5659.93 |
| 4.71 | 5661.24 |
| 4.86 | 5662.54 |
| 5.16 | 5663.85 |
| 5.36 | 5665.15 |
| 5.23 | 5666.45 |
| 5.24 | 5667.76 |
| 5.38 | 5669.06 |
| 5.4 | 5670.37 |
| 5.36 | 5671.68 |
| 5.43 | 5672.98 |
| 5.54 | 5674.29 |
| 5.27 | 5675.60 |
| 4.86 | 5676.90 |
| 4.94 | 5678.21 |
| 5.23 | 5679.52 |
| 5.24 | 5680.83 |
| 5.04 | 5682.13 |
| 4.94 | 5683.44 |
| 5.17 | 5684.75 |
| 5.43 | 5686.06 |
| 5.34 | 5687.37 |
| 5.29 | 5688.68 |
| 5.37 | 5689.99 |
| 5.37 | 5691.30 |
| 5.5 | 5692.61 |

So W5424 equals 1.10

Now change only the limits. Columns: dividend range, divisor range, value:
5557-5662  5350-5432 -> 1.07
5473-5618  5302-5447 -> 1.05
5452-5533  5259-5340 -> 1.05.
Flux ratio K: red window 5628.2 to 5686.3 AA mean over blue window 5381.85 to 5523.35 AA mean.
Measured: 1.0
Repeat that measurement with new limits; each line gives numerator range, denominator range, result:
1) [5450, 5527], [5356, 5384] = 0.98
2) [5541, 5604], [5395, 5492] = 1.00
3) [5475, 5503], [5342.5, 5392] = 0.95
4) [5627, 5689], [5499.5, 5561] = 0.98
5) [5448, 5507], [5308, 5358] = 0.98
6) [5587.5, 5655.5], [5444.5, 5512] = 1.01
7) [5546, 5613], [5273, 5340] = 0.97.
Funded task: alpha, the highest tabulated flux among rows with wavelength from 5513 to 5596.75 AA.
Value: 5.84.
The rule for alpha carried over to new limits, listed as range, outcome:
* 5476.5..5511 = 5.3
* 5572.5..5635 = 5.75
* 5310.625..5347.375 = 5.54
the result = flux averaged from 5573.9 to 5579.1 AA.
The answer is 4.9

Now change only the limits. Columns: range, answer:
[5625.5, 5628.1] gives 5.23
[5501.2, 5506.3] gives 5.22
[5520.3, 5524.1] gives 5.02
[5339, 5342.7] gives 5.27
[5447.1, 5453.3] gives 5.22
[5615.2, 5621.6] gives 5.22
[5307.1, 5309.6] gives 5.89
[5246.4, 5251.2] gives 4.66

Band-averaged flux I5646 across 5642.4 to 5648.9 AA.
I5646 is 5.27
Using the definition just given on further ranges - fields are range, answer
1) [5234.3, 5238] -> 5.01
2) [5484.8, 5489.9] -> 5.11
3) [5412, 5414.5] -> 4.43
